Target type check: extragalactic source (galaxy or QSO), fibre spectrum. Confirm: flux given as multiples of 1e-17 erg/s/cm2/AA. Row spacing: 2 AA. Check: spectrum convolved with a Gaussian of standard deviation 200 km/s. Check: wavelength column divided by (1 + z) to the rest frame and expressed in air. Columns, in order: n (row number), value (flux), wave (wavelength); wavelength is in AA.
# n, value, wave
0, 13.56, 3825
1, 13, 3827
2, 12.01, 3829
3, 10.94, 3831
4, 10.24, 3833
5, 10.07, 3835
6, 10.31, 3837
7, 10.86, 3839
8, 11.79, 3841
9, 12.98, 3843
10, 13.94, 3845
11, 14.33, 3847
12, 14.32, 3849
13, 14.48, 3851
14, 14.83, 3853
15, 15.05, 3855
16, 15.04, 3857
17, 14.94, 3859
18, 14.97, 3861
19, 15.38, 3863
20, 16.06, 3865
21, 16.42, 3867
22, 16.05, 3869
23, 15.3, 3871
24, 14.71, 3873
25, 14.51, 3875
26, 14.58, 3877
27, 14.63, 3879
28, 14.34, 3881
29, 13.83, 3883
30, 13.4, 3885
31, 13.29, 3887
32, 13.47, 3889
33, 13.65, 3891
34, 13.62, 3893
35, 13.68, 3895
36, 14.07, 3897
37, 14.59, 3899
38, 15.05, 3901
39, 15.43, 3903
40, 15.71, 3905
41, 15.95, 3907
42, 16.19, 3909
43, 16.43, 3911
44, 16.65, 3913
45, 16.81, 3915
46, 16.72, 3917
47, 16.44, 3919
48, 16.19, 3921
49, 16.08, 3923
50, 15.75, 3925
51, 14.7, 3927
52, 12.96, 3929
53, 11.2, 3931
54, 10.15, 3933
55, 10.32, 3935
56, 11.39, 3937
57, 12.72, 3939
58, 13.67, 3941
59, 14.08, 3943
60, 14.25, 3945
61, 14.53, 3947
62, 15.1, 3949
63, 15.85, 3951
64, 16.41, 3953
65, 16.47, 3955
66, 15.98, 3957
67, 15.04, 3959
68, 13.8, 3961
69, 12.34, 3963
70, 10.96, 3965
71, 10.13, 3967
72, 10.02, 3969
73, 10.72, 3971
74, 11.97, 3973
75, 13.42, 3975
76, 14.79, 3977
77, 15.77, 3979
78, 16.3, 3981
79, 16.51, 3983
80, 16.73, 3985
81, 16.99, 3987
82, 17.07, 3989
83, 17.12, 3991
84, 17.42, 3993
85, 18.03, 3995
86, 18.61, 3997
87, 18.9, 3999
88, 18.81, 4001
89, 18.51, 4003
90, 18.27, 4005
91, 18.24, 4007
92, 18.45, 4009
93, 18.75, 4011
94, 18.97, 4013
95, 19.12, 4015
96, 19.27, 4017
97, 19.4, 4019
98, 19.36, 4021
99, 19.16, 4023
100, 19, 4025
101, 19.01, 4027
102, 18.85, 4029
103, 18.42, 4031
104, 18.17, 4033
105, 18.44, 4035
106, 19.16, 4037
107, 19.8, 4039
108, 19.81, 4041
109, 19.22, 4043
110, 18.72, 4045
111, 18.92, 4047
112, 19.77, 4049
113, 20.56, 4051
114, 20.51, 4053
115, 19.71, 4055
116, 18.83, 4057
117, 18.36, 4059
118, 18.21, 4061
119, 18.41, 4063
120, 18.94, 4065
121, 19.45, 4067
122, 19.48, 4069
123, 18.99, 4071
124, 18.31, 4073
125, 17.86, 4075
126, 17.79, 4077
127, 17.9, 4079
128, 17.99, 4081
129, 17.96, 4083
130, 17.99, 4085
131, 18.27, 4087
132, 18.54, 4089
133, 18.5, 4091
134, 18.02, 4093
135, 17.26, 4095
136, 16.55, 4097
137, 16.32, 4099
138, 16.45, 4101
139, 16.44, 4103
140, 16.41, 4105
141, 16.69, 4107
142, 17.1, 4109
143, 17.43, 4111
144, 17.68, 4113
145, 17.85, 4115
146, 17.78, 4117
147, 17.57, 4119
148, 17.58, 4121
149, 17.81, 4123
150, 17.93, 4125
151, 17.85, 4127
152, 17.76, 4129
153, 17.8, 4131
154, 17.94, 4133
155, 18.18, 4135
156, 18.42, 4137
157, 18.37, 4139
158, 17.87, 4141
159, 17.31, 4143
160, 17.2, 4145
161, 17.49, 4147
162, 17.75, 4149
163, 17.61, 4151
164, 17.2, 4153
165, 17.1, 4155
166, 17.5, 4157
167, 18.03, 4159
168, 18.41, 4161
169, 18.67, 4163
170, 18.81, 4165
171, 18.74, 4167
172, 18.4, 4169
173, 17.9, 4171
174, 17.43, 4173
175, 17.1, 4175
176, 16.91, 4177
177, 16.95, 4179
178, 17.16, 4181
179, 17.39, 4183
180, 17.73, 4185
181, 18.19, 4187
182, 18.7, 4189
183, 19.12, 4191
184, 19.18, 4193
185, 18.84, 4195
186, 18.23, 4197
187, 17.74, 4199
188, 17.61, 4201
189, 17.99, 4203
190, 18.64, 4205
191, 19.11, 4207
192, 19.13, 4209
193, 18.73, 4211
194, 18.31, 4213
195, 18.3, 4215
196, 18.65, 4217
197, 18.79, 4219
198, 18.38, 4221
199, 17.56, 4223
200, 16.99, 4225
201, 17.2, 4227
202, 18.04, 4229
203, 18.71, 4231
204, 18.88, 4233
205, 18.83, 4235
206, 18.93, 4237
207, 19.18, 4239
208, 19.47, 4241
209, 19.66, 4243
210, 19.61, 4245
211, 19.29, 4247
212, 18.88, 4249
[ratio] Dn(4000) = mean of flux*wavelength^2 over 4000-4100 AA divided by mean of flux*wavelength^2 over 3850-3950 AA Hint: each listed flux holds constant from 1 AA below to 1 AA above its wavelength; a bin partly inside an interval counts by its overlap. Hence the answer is 1.38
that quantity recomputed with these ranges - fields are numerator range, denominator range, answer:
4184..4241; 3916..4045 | 1.28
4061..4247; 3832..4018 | 1.36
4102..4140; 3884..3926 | 1.29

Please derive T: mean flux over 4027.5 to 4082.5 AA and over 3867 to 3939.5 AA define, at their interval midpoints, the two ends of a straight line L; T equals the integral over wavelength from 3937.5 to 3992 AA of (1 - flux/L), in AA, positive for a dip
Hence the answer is 6.4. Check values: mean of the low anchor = 14.5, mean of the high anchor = 18.9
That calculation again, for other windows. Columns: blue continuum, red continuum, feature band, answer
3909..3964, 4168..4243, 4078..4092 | -1.3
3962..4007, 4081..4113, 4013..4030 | -3.2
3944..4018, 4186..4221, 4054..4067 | -1.5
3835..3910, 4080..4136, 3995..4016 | -3.2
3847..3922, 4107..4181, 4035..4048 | -2.0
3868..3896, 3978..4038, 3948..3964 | 1.4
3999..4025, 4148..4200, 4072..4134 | 2.6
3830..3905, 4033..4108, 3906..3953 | 2.2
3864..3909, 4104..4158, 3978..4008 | -3.0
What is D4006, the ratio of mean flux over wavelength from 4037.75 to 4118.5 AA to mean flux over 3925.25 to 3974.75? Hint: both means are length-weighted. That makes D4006 1.39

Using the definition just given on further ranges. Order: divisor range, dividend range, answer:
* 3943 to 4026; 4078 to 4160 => 1.08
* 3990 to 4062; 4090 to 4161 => 0.93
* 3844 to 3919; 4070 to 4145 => 1.18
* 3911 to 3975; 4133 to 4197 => 1.29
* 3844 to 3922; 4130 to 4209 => 1.20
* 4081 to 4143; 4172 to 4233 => 1.03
